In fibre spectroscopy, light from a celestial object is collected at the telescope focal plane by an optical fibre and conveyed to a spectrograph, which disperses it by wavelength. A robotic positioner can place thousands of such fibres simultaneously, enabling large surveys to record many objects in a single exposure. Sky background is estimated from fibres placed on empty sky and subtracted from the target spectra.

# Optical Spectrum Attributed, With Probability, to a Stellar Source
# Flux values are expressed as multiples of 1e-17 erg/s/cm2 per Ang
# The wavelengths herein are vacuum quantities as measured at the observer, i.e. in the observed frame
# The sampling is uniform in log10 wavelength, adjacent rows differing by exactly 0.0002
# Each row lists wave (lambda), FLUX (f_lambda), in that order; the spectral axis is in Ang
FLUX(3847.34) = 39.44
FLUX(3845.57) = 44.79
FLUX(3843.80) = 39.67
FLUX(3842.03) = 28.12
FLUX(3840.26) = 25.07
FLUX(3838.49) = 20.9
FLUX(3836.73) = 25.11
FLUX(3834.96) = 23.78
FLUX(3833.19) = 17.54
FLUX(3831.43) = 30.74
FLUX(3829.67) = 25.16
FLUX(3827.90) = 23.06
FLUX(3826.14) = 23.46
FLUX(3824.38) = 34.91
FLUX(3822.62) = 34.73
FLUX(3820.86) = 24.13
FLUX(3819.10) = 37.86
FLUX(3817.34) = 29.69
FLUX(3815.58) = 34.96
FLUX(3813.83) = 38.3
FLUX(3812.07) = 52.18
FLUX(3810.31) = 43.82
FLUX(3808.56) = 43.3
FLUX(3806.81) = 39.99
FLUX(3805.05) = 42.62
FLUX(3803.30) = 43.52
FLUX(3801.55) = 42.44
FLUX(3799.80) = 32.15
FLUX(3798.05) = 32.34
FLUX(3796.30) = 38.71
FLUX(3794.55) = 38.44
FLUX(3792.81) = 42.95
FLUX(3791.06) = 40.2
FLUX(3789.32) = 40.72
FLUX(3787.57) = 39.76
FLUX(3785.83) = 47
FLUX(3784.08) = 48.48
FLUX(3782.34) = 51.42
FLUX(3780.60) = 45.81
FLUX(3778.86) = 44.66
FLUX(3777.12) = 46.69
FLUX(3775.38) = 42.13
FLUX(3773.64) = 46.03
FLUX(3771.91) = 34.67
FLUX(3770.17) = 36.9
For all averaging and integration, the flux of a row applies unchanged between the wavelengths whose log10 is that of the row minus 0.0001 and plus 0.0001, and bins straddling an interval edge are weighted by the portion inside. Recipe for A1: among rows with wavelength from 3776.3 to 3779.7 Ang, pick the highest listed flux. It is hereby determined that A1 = 46.69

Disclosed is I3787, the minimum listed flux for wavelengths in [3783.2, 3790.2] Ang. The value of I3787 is 39.76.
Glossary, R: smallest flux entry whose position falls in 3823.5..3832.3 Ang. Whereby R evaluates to 23.06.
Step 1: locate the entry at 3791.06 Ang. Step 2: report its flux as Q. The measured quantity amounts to 40.2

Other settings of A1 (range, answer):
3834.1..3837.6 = 25.11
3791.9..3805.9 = 43.52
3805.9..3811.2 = 43.82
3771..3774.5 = 46.03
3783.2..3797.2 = 48.48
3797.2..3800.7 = 32.34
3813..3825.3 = 38.3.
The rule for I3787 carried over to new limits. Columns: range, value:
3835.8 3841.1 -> 20.9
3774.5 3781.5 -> 42.13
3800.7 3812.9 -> 39.99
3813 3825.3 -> 24.13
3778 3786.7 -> 44.66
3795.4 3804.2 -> 32.15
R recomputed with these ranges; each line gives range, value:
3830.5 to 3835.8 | 17.54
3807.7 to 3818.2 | 29.69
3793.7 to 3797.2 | 38.44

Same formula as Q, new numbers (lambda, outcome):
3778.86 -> 44.66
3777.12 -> 46.69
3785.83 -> 47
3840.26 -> 25.07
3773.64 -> 46.03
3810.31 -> 43.82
